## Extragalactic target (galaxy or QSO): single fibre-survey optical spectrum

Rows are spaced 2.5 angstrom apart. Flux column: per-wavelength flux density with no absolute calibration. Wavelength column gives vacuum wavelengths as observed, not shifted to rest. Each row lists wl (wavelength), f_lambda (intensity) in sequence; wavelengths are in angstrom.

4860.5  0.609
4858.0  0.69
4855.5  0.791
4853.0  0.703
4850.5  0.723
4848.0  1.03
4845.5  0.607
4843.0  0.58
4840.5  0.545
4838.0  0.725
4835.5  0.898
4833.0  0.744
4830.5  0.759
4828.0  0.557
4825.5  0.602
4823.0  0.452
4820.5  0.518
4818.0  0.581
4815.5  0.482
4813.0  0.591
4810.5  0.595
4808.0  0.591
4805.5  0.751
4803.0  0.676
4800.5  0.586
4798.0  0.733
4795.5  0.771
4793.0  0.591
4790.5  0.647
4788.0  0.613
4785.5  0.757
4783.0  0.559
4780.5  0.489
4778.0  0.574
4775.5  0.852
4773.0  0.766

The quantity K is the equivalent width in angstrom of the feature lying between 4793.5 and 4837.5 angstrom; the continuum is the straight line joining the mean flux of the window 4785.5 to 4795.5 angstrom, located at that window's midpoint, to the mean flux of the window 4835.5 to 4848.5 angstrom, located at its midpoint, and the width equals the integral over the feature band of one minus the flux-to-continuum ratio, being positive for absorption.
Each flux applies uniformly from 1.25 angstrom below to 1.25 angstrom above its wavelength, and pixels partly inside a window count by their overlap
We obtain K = 2.2 angstrom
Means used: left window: 0.654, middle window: 0.641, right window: 0.697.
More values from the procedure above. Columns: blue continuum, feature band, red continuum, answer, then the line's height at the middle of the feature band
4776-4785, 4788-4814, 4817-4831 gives -3.37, 0.577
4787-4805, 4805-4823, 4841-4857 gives 3.01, 0.686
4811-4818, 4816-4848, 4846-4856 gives 1.30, 0.669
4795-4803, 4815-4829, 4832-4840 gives 3.85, 0.737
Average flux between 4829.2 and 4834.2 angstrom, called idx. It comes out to 0.75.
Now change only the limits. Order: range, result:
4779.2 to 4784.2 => 0.524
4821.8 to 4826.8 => 0.528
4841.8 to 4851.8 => 0.736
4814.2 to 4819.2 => 0.532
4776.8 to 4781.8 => 0.531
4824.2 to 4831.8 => 0.639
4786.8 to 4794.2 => 0.617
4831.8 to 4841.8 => 0.727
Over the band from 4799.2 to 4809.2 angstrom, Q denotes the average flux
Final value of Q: 0.652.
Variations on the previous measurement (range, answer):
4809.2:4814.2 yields 0.593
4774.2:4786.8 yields 0.647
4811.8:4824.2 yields 0.525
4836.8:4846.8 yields 0.616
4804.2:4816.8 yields 0.602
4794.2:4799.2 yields 0.751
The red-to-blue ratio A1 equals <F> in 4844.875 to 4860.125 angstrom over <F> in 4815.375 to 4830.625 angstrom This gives 1.36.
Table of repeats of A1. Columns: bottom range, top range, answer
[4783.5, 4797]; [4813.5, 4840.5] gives 0.93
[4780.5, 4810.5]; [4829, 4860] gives 1.12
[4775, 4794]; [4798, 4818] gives 0.98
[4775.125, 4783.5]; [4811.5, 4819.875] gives 0.92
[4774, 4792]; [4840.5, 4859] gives 1.12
